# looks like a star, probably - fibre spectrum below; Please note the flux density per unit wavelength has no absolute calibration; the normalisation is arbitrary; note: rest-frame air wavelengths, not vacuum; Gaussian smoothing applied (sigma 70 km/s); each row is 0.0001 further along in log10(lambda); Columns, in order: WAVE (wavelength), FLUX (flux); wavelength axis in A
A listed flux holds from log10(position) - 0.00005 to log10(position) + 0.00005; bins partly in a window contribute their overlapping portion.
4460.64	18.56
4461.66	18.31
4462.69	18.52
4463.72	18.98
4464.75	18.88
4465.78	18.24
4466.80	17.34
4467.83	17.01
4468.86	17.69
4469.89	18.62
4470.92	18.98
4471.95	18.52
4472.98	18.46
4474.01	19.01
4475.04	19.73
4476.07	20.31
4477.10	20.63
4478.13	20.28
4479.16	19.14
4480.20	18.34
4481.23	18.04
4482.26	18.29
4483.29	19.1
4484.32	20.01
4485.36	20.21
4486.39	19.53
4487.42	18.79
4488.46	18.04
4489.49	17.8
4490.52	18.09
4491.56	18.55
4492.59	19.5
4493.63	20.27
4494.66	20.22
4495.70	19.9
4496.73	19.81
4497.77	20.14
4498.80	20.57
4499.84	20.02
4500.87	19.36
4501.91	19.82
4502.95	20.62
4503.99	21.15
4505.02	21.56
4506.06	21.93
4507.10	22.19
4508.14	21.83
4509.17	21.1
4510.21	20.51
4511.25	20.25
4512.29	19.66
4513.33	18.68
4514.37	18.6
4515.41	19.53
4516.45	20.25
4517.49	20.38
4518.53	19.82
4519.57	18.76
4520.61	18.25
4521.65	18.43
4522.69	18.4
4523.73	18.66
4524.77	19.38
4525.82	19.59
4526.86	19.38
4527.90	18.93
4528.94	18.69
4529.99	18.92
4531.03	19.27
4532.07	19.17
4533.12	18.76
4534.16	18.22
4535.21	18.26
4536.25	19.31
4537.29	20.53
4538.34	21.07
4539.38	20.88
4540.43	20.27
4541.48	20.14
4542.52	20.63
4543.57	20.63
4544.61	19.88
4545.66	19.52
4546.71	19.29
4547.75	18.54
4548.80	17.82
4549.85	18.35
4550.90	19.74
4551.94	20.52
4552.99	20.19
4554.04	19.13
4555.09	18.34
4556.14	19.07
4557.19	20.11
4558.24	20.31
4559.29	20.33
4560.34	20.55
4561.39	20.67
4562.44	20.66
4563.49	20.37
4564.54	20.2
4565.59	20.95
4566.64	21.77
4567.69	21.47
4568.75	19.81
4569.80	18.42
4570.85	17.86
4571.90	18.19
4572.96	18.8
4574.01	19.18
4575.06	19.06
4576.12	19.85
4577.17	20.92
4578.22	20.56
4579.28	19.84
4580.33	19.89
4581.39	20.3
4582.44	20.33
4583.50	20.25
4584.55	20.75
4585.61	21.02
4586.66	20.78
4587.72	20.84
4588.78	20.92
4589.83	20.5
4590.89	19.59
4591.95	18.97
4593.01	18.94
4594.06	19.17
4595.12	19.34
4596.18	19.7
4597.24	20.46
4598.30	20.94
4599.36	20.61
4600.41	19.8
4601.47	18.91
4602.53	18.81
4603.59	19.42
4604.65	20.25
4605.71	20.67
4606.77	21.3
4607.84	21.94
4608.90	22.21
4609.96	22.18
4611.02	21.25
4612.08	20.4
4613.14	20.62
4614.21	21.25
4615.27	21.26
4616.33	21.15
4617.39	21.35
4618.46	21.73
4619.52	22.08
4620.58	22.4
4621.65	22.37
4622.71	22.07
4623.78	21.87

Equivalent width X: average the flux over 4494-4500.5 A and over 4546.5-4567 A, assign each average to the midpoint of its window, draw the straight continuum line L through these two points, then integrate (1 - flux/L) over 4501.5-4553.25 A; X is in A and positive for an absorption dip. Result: 0.7 A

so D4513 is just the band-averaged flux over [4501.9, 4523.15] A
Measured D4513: 20.1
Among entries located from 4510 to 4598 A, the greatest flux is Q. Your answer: 21.77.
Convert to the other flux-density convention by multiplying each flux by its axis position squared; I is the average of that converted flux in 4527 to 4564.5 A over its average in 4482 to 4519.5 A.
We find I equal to 1.01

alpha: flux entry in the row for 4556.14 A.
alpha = 19.07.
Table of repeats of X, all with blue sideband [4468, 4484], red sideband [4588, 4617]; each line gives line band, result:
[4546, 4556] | 0.4 A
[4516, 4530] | 0.3 A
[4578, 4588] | -0.1 A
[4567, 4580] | 0.4 A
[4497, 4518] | -1.2 A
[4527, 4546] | 0.0 A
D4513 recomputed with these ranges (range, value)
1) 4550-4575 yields 19.8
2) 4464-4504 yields 19.2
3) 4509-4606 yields 19.7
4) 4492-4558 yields 19.7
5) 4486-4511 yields 20.1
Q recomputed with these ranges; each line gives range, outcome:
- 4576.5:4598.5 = 21.02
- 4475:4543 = 22.19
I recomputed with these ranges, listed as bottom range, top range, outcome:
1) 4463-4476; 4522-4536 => 1.05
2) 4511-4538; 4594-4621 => 1.12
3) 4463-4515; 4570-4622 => 1.10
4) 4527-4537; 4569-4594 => 1.07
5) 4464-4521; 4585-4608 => 1.08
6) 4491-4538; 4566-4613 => 1.06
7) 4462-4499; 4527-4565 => 1.06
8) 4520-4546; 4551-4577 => 1.04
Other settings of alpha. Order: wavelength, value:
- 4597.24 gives 20.46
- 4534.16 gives 18.22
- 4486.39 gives 19.53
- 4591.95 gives 18.97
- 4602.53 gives 18.81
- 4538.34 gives 21.07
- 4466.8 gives 17.34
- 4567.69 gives 21.47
